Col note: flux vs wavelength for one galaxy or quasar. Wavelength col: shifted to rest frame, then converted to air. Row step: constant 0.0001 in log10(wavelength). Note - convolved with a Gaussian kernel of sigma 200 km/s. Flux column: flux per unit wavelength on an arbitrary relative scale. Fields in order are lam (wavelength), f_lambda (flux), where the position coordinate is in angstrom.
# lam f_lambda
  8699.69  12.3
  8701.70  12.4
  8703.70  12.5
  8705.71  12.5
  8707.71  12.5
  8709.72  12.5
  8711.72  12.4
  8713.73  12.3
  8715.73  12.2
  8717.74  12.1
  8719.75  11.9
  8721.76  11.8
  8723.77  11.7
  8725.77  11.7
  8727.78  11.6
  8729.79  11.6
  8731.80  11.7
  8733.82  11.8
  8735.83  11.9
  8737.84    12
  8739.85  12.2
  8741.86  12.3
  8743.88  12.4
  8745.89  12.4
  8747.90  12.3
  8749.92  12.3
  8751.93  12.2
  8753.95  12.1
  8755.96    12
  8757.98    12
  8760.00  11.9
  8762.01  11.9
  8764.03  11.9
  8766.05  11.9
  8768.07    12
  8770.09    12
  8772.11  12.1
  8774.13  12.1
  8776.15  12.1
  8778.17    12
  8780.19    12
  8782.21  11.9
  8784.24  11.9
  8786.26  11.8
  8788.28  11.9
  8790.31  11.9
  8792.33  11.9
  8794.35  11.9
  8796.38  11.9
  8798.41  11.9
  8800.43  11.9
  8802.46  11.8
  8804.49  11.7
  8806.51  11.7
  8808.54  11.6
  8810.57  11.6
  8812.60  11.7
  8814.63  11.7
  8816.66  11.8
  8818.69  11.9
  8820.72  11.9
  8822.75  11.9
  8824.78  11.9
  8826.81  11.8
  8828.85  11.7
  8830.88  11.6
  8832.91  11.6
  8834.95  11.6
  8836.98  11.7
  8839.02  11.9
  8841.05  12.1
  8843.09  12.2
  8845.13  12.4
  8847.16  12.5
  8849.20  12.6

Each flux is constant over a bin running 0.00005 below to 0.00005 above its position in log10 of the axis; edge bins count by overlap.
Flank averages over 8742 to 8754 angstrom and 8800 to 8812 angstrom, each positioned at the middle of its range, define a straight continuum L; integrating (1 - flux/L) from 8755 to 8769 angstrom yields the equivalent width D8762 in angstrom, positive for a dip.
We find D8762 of 0.2 angstrom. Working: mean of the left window 12.3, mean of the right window 11.7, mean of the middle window 11.9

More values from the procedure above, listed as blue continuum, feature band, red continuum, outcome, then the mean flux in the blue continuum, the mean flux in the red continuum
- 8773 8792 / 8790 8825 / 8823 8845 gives 0.3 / 12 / 11.8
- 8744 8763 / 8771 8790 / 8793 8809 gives 0.0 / 12.1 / 11.8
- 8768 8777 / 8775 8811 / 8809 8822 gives 0.2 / 12.1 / 11.8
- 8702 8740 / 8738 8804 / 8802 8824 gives -0.7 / 12.1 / 11.8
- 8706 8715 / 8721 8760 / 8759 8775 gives 0.6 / 12.4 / 12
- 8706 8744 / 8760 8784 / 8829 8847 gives 0.0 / 12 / 11.9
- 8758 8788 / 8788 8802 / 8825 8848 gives 0.1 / 12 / 11.9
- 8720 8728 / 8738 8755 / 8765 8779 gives -0.6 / 11.7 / 12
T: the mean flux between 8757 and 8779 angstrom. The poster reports 12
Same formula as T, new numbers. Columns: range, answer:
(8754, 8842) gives 11.9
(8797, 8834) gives 11.8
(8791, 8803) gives 11.9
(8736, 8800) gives 12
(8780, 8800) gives 11.9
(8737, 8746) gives 12.3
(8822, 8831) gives 11.8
